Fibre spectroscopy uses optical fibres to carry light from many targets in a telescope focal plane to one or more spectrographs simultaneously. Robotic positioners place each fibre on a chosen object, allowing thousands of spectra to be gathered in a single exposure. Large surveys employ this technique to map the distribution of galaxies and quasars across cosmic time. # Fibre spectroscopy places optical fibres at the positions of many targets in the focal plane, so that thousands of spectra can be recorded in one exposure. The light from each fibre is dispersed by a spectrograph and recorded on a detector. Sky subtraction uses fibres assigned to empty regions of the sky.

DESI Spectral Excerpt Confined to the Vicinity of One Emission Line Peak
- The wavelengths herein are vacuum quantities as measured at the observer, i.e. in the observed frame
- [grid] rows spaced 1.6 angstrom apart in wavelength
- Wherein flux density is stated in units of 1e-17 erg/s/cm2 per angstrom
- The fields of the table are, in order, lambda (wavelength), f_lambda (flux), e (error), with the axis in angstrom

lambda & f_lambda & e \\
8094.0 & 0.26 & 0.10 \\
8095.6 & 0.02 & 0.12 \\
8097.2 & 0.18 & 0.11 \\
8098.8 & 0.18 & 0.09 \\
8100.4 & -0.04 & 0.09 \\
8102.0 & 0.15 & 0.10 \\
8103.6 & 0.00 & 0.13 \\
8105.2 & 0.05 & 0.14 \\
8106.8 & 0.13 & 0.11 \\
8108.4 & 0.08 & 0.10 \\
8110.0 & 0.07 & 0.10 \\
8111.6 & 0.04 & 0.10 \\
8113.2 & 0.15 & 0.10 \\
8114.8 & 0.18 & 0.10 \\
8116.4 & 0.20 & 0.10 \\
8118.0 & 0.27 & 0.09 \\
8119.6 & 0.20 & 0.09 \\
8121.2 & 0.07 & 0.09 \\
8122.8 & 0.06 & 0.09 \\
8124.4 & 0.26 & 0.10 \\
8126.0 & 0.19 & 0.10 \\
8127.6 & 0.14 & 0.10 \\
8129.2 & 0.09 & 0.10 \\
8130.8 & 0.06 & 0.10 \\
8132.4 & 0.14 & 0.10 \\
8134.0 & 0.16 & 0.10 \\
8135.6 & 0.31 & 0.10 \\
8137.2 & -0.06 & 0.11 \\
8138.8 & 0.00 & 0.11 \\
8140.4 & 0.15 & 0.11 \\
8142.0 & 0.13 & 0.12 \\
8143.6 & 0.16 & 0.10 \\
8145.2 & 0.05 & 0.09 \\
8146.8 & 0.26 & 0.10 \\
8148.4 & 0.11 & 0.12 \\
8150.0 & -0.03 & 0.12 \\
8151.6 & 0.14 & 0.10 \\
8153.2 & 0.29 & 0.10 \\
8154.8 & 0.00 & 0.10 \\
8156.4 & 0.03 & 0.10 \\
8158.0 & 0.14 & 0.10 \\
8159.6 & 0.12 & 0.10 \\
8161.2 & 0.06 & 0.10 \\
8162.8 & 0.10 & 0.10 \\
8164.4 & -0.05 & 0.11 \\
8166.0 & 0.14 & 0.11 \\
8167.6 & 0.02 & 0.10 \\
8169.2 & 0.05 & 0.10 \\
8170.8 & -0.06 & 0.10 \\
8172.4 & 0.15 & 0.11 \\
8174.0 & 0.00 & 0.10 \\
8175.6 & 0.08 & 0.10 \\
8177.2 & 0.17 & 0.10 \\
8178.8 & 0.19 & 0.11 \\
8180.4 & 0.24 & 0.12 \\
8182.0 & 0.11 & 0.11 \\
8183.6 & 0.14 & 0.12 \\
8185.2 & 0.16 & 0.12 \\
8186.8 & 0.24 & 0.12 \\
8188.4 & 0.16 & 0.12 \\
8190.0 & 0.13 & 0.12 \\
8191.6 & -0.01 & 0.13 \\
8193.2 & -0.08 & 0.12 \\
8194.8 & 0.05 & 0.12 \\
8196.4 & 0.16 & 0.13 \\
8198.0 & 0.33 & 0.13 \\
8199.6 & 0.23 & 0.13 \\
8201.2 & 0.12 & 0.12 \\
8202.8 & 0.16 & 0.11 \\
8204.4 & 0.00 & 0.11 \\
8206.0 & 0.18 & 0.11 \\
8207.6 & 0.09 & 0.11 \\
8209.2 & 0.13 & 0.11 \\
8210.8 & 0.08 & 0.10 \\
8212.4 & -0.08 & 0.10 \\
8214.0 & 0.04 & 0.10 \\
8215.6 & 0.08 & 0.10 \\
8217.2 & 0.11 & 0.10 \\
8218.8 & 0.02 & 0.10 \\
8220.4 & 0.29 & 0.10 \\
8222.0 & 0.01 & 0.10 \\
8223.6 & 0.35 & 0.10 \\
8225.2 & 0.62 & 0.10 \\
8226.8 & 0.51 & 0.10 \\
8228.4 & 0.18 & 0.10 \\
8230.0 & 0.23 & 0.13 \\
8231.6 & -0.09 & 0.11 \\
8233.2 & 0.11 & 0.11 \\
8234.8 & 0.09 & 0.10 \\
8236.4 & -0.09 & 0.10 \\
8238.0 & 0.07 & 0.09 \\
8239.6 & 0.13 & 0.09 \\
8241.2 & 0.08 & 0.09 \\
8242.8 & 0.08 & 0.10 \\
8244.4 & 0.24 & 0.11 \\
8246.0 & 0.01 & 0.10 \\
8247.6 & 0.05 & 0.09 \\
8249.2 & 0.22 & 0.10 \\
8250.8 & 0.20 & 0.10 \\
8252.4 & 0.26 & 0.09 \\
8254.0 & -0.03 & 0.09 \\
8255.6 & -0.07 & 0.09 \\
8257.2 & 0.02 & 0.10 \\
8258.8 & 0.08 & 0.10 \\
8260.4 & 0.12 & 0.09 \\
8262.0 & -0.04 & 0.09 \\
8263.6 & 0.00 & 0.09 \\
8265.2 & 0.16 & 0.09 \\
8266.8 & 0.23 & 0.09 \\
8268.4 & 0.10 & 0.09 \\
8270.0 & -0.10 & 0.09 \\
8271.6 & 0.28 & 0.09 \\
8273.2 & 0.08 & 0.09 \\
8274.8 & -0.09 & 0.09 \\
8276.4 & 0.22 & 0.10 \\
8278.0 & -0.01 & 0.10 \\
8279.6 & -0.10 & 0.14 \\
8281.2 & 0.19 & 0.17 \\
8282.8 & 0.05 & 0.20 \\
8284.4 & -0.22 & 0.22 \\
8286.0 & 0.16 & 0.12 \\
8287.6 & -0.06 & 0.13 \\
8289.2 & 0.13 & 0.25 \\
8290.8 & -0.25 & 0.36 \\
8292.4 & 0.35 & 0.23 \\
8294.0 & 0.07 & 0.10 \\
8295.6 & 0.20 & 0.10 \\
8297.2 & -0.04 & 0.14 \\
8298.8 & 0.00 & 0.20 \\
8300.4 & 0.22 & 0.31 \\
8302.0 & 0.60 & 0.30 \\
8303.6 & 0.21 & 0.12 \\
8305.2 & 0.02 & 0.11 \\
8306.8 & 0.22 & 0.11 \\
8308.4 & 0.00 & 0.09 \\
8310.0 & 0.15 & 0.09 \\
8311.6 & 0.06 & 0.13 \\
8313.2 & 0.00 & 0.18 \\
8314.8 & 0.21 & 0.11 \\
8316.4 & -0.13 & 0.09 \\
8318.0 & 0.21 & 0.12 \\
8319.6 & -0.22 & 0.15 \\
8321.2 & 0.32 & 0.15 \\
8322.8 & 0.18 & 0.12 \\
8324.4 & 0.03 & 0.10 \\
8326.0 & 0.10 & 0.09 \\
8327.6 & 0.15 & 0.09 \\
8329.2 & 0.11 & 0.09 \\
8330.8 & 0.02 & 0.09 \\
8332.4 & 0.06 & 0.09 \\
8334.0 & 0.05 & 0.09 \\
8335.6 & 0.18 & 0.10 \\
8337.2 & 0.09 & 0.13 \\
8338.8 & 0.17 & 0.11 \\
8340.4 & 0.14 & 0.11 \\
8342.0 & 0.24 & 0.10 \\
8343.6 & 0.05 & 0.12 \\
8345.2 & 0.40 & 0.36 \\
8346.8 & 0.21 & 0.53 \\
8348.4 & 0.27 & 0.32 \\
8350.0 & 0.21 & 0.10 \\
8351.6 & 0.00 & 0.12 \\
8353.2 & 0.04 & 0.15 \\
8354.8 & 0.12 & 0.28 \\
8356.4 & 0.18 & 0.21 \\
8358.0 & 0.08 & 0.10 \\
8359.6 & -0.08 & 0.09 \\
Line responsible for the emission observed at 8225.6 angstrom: Hgamma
